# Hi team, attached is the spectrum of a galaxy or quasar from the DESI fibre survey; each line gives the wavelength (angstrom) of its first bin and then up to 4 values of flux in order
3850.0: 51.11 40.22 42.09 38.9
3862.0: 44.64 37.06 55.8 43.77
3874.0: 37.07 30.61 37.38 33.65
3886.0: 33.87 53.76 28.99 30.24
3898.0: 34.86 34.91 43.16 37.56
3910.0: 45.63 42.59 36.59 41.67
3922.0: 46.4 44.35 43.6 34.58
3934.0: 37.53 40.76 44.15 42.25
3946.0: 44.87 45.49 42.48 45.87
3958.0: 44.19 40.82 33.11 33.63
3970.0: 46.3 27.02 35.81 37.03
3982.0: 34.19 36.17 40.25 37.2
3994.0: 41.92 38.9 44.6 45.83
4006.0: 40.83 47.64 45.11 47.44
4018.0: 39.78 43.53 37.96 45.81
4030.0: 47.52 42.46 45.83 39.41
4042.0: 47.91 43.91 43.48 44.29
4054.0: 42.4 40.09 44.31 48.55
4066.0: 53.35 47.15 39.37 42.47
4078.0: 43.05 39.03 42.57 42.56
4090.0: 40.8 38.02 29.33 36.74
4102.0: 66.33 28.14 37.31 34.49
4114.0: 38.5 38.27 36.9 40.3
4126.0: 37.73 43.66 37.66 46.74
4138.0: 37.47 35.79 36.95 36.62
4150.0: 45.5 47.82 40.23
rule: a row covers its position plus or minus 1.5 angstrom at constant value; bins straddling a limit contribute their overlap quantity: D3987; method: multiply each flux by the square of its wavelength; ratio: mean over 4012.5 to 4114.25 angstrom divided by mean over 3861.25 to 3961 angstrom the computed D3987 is 1.13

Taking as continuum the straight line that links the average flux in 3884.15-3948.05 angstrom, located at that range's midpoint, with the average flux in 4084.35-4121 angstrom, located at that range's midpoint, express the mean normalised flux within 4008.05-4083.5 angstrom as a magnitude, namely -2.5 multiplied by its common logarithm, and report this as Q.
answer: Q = -0.120 mag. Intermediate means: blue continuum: 40.1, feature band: 44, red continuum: 39.1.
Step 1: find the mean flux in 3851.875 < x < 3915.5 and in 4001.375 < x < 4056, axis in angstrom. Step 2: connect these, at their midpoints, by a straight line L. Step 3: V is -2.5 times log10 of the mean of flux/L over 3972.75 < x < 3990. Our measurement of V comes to 0.19 mag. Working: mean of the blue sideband 39.3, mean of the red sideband 43.9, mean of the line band 35.7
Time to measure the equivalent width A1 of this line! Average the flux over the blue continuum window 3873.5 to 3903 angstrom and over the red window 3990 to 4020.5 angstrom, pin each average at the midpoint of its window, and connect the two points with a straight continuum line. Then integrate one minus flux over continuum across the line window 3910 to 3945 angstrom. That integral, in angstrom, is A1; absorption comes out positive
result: -3.2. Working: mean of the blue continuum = 35.6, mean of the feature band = 41.6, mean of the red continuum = 43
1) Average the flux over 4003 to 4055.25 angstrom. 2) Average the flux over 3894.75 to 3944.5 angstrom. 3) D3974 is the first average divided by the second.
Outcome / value 1.09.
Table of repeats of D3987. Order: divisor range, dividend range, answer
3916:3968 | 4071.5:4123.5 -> 1.03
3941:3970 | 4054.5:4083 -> 1.12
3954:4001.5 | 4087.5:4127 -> 1.07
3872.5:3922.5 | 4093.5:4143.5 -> 1.15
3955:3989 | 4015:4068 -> 1.22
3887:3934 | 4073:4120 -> 1.10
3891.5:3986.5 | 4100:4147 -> 1.10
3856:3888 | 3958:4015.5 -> 1.06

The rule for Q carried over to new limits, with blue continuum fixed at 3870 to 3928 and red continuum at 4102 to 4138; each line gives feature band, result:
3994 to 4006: -0.096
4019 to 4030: -0.103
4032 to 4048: -0.125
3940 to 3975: -0.045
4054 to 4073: -0.159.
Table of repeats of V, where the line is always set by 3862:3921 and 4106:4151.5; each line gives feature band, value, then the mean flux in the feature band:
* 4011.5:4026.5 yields -0.10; 42.8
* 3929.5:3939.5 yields 0.02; 38.3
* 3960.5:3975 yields 0.09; 35.8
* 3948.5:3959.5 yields -0.14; 44.4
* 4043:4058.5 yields -0.11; 43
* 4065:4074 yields -0.18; 46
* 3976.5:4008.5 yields -0.02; 39.8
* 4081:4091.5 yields -0.07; 41.6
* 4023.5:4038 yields -0.14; 44.2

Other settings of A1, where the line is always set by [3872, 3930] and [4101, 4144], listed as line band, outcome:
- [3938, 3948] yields -1.2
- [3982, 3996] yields 0.3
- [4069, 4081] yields -0.8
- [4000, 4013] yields -1.9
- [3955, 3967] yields -0.1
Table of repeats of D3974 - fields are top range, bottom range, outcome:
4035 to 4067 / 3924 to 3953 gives 1.07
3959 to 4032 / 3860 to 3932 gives 1.02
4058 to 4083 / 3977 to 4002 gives 1.15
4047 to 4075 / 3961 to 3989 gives 1.24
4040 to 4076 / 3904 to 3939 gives 1.09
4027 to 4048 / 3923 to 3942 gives 1.09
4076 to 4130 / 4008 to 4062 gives 0.90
